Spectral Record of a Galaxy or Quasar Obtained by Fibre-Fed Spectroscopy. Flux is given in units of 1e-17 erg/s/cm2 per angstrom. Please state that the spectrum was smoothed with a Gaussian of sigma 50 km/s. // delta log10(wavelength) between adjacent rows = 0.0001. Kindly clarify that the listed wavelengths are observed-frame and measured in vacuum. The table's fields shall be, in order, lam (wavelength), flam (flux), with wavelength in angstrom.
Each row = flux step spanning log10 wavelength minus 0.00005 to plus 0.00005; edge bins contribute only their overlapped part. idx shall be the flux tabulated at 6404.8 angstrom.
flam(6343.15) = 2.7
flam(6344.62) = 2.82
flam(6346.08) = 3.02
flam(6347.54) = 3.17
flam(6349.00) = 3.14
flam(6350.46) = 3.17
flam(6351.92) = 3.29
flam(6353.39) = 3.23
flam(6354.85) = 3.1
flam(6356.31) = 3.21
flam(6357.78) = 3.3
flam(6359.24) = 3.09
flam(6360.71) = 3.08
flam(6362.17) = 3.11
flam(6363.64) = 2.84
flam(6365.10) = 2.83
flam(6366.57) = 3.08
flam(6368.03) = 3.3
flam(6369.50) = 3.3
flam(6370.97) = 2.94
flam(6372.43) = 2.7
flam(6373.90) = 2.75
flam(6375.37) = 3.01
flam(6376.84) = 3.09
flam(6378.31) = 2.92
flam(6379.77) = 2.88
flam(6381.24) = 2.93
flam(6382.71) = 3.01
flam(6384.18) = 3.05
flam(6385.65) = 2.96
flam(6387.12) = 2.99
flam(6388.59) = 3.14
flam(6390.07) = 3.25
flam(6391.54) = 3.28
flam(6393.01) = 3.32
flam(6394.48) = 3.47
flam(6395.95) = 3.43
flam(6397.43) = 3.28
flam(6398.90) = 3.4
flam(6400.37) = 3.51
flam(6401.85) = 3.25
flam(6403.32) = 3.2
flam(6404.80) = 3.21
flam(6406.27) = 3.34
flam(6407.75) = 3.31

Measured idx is 3.21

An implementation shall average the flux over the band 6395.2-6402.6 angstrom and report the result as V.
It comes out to 3.37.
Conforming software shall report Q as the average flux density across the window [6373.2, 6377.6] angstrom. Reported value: 2.95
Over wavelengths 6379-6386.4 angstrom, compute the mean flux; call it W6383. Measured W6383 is 2.97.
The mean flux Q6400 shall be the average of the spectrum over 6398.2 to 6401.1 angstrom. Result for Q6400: 3.46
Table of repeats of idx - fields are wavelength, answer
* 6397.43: 3.28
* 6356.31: 3.21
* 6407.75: 3.31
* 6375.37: 3.01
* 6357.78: 3.3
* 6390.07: 3.25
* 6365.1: 2.83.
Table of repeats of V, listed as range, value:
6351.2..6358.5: 3.22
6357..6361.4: 3.15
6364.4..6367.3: 2.96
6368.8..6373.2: 2.98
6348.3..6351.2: 3.16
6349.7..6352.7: 3.23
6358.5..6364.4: 3.03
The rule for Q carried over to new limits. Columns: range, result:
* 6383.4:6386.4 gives 3.01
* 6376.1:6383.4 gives 2.97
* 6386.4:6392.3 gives 3.16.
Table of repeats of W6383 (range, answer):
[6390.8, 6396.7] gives 3.38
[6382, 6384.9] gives 3.03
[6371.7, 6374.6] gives 2.73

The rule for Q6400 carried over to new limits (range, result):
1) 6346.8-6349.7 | 3.16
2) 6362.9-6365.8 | 2.84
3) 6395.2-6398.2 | 3.35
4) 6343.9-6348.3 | 3.01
